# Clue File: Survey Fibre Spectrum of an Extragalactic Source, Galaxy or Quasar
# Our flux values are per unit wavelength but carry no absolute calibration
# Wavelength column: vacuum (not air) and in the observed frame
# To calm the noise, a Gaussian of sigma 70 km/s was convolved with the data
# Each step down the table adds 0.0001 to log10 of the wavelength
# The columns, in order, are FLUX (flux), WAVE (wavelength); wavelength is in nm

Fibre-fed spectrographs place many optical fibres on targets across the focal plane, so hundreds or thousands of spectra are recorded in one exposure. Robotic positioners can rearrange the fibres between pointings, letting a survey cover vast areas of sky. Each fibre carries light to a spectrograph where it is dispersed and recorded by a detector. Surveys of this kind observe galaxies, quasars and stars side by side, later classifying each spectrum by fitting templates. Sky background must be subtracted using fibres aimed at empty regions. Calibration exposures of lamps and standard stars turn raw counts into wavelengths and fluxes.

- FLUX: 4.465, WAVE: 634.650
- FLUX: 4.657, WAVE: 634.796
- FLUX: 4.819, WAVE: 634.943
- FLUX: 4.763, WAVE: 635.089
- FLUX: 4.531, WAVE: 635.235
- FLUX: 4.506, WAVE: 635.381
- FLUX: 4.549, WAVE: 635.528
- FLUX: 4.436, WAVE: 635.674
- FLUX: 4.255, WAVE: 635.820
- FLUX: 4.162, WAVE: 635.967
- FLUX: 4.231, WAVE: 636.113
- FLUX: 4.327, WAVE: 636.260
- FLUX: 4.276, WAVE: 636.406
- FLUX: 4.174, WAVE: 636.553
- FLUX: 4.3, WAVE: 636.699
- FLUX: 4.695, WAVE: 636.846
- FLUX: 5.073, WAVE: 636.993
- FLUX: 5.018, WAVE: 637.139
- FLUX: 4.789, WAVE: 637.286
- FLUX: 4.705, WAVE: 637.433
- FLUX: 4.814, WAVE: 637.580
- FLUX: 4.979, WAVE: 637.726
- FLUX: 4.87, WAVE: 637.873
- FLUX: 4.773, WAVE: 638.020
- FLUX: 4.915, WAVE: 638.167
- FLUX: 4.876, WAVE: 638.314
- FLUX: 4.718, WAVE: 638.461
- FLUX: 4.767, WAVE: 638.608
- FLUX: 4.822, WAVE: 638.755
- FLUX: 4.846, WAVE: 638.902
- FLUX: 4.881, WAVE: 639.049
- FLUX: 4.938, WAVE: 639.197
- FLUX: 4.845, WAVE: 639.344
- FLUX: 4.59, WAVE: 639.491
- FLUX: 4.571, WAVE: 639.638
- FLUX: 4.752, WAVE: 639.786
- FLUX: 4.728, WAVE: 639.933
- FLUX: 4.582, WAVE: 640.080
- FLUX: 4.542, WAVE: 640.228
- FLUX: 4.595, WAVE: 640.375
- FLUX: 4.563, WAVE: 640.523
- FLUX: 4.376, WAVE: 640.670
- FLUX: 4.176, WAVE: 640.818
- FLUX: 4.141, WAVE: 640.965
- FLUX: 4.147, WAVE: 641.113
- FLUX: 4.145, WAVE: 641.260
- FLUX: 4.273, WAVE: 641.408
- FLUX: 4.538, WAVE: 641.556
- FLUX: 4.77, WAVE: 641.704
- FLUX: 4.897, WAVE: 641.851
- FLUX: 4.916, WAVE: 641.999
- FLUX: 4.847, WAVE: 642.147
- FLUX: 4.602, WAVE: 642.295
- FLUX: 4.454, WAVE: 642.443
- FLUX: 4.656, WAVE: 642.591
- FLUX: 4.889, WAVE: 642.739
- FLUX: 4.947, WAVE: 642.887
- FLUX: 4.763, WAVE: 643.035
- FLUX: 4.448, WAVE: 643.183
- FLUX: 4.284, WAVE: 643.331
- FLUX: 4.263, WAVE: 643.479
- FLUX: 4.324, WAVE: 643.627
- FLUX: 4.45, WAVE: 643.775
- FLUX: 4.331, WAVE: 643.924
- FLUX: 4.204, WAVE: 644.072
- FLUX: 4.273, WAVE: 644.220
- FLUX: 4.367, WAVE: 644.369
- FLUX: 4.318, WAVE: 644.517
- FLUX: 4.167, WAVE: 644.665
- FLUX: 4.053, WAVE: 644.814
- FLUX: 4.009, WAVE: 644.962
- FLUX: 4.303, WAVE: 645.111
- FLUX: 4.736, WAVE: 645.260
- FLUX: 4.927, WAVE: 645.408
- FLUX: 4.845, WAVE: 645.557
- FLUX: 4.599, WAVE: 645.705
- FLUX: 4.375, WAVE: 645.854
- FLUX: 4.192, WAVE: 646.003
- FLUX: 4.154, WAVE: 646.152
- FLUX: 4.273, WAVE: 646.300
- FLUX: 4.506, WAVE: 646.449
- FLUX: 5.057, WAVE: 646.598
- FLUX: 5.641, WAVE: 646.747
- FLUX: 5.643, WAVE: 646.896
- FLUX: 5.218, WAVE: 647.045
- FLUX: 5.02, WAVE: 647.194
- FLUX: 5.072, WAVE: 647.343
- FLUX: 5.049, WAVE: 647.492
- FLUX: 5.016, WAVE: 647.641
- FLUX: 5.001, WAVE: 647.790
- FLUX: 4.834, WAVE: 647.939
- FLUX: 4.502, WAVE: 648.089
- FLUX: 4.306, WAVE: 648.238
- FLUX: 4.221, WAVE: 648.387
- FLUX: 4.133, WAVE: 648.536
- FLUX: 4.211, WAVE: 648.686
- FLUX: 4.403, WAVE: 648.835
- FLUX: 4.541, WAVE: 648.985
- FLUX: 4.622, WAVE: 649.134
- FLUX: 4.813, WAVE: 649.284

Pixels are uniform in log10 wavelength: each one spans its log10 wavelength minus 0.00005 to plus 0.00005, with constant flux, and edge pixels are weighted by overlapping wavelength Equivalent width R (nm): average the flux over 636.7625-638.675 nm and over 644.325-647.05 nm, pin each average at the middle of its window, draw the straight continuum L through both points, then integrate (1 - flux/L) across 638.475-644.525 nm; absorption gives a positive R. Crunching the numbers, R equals 0.21 nm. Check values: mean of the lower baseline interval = 4.84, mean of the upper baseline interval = 4.59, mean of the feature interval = 4.56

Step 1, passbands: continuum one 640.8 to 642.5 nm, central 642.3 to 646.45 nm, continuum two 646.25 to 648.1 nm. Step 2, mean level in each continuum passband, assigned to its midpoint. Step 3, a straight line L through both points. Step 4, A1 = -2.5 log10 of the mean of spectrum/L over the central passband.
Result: 0.07 mag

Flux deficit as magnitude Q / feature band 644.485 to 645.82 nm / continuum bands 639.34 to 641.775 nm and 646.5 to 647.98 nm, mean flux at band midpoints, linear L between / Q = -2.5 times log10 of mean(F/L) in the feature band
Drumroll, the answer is 0.12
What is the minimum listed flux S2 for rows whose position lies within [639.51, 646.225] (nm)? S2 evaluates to 4.009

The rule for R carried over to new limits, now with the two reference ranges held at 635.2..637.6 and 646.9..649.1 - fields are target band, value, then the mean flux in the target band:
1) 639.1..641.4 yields 0.03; 4.51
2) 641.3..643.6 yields 0.00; 4.62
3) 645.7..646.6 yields 0.06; 4.39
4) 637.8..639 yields -0.07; 4.82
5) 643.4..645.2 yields 0.15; 4.26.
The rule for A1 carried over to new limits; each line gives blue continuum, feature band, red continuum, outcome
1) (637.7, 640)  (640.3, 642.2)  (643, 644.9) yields 0.02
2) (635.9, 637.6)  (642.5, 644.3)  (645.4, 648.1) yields 0.06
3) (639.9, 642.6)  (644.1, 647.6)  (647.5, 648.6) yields -0.01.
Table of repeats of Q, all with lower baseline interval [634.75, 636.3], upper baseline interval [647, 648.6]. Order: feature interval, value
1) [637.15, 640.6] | -0.05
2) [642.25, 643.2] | -0.01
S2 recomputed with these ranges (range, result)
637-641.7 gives 4.141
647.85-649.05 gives 4.133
